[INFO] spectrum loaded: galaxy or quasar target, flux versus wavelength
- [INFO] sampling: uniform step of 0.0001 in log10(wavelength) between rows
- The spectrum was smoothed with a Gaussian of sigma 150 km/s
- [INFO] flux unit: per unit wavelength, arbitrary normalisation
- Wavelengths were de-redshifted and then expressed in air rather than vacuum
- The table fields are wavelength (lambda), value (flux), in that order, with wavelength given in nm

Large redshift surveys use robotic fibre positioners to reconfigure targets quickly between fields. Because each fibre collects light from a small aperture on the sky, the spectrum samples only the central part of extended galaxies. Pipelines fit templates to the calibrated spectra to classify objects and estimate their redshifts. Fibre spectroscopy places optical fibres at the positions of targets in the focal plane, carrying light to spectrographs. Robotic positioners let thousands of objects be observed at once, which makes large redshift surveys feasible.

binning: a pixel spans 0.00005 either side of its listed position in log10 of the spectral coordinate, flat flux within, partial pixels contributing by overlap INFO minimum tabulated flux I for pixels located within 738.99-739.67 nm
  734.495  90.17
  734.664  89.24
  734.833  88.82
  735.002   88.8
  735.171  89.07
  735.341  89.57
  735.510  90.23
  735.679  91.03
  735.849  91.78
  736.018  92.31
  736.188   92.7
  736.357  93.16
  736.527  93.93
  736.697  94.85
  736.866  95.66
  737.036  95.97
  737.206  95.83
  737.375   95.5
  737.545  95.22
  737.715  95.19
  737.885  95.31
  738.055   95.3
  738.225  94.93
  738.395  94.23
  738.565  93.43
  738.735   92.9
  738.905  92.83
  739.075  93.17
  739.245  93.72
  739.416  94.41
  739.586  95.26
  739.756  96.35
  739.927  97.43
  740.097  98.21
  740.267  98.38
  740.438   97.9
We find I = 93.17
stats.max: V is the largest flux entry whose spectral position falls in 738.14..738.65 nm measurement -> 94.93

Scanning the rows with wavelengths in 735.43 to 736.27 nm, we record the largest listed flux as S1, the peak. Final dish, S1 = 92.7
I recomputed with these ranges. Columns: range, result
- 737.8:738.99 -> 92.83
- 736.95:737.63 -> 95.22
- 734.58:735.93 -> 88.8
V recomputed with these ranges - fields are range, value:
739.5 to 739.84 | 96.35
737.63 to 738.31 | 95.31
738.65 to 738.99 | 92.9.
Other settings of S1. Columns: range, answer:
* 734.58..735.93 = 91.78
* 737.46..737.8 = 95.22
